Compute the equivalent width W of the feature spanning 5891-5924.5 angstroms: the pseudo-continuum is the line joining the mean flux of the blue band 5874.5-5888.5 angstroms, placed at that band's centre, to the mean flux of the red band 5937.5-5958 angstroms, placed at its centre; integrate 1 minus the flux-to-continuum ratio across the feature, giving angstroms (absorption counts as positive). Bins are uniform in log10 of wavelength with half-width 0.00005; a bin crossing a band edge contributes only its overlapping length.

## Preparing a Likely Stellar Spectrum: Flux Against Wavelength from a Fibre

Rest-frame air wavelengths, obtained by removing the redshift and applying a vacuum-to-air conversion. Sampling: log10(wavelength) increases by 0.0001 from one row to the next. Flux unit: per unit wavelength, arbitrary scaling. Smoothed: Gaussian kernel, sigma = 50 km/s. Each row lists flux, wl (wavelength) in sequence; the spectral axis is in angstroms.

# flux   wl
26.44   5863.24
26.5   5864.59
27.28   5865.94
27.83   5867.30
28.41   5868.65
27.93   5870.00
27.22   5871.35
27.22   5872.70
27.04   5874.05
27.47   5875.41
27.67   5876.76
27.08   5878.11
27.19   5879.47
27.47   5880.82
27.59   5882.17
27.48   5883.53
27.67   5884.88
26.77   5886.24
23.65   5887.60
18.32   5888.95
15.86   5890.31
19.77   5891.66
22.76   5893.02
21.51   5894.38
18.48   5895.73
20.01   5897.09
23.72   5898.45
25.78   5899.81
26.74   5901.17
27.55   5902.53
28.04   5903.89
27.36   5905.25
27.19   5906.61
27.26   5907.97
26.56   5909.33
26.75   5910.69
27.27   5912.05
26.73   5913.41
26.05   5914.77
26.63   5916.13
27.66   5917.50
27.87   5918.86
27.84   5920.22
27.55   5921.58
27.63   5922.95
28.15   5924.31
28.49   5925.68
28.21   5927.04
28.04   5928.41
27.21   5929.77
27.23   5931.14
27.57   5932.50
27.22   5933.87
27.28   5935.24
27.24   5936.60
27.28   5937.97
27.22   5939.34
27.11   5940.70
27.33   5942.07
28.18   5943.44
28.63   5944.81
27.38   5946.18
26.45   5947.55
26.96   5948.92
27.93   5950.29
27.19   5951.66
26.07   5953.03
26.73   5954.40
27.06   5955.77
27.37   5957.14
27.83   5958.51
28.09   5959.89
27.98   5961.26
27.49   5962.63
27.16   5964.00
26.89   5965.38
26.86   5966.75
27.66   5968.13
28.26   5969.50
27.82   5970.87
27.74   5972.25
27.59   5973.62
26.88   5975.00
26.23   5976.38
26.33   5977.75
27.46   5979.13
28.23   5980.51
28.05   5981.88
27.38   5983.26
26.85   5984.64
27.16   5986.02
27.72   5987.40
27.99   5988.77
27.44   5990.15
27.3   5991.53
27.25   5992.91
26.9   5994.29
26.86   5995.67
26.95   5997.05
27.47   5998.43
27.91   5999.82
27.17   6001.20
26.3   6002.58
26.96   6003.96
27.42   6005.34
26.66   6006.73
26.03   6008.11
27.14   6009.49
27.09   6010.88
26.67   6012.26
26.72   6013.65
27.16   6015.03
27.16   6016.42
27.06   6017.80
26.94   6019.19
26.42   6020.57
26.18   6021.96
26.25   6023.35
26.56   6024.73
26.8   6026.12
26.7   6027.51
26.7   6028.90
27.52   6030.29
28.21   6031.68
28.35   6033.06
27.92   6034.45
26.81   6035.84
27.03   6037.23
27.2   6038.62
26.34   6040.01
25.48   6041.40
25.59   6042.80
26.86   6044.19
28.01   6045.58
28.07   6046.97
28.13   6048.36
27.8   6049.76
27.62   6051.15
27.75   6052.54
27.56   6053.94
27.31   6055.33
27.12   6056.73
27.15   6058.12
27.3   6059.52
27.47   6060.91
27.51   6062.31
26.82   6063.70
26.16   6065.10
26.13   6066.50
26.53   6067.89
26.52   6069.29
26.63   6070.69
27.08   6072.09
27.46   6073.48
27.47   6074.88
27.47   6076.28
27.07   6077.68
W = 1.7 angstroms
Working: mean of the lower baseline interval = 26.9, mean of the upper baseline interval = 27.3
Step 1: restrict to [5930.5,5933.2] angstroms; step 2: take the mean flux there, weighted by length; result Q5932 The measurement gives 27.4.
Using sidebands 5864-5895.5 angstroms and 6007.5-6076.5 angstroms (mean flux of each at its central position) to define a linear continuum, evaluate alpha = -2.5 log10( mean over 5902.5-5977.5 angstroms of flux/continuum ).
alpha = -0.055 mag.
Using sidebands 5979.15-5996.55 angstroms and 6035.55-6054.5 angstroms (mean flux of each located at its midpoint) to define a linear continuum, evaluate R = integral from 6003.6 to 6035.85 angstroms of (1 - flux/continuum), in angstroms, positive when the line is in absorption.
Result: 0.4 angstroms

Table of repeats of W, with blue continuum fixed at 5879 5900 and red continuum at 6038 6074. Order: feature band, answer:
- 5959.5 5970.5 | -1.12 angstroms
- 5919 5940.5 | -3.03 angstroms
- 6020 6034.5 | -0.34 angstroms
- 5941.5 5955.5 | -1.51 angstroms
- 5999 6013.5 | -0.56 angstroms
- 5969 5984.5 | -1.32 angstroms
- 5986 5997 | -0.74 angstroms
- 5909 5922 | -1.76 angstroms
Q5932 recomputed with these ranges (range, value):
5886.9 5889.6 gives 21.1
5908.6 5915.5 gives 26.7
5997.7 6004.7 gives 27.2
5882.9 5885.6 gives 27.6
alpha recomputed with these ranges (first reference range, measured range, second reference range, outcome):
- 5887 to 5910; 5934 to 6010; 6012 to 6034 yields -0.07 mag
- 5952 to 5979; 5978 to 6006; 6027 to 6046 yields -0.01 mag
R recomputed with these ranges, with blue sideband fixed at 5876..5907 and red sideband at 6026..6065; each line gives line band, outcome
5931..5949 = -1.4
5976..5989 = -0.6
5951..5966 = -0.9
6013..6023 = 0.0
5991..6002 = -0.3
